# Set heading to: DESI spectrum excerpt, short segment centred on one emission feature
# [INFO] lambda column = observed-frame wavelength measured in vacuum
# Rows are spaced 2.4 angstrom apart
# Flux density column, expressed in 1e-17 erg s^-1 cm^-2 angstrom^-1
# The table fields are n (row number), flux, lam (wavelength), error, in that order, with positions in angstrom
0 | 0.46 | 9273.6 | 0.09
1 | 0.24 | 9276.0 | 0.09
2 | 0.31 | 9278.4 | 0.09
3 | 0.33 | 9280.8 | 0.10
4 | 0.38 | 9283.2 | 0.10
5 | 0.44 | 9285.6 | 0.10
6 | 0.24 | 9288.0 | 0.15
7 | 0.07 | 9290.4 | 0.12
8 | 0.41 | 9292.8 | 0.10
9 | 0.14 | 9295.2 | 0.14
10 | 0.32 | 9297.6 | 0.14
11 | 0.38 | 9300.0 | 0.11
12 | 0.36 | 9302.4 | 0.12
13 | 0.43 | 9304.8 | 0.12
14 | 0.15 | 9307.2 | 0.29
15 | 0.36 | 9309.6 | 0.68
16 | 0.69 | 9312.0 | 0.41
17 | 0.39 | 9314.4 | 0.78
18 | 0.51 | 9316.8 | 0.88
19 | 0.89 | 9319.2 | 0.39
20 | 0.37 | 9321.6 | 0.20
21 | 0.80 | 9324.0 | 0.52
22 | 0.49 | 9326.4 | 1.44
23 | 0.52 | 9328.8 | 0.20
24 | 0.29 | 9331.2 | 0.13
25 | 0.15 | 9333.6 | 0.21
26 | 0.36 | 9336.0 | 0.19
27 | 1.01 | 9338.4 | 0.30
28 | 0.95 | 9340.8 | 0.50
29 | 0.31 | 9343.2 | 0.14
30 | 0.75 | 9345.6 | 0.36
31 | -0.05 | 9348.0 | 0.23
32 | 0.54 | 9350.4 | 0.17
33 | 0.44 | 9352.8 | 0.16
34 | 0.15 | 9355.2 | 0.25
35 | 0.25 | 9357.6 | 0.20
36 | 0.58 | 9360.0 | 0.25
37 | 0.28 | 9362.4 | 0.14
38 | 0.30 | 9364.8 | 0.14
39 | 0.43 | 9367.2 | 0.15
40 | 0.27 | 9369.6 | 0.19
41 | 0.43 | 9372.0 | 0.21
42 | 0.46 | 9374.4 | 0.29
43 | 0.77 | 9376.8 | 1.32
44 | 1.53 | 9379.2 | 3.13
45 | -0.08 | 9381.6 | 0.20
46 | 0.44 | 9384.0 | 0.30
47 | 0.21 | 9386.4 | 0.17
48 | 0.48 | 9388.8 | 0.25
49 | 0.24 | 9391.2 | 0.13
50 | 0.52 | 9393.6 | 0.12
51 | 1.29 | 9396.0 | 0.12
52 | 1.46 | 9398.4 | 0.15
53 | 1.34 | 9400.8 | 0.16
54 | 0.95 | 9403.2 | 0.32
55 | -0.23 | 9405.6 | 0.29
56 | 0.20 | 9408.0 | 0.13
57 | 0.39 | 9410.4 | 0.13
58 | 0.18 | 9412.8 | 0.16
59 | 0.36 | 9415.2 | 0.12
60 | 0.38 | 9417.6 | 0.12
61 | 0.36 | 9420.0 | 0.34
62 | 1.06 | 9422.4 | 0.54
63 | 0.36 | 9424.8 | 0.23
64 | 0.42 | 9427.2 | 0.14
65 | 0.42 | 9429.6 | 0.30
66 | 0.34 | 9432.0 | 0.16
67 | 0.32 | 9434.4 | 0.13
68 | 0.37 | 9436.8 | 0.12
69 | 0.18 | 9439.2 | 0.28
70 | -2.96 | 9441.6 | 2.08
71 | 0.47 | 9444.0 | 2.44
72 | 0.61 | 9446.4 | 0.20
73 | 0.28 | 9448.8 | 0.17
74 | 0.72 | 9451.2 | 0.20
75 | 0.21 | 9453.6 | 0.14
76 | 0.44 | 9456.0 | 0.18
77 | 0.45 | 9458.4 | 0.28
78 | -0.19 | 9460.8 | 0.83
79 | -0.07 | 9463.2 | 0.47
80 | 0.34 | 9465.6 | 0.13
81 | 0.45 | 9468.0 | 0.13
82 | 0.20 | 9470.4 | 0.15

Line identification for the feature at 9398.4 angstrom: H-beta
